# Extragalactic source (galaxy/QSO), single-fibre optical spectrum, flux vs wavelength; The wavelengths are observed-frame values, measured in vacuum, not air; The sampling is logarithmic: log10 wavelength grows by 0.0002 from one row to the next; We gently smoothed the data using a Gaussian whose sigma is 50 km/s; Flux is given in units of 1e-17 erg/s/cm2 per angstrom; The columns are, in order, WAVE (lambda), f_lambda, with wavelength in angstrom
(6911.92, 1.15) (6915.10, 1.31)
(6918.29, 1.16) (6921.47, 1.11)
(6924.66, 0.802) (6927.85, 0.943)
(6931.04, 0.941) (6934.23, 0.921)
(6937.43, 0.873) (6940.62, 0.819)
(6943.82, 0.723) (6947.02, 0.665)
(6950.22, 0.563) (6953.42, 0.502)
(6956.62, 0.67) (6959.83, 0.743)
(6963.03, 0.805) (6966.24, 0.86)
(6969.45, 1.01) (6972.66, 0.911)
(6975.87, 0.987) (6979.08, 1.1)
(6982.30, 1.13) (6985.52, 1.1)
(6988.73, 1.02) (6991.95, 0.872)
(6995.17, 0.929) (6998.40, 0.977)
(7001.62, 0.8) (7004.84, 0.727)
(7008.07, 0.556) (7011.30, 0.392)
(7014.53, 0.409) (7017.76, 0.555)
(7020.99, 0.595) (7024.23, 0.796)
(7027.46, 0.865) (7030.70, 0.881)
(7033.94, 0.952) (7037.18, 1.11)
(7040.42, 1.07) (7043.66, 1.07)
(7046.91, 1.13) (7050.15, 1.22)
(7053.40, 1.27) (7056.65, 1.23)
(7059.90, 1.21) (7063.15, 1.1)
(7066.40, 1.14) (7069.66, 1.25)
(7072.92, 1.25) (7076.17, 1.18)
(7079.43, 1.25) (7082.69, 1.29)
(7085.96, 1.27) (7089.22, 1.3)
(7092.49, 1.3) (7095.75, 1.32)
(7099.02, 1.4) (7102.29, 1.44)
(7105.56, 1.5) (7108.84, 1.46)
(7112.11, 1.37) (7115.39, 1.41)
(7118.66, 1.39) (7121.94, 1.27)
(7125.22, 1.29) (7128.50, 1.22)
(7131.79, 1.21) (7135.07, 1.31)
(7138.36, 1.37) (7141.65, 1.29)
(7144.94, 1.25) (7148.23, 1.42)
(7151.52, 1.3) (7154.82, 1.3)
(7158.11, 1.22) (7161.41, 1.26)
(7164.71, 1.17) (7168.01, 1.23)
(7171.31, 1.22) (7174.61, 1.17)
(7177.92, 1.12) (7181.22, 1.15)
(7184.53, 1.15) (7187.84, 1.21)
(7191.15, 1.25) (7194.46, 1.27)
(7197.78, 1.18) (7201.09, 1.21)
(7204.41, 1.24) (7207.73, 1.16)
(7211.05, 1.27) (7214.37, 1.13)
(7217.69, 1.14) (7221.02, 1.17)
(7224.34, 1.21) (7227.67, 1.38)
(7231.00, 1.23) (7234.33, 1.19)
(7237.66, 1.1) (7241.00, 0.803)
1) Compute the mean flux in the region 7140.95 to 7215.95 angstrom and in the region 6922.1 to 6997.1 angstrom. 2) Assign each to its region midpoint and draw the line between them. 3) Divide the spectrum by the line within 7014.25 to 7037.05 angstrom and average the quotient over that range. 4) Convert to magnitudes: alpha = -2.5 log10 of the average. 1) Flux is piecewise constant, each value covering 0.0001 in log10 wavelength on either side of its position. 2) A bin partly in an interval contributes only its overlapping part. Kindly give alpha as 0.27 mag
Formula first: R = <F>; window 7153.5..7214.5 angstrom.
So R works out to 1.21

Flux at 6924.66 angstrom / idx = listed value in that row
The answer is 0.802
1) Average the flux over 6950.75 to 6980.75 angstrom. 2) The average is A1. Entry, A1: 0.834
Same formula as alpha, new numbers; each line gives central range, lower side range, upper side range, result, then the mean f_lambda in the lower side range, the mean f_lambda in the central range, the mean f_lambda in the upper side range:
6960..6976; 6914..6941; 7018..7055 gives 0.11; 0.988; 0.893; 0.98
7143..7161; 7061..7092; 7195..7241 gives -0.08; 1.23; 1.3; 1.19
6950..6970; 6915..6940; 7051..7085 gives 0.38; 0.982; 0.734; 1.22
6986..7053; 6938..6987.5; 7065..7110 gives 0.23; 0.842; 0.859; 1.31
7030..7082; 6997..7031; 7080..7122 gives -0.15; 0.677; 1.15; 1.36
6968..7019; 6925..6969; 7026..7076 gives 0.09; 0.778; 0.843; 1.12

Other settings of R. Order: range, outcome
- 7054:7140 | 1.3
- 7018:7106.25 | 1.15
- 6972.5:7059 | 0.916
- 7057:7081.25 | 1.2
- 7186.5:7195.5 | 1.24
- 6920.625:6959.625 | 0.786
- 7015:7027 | 0.647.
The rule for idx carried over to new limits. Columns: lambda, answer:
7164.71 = 1.17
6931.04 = 0.941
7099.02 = 1.4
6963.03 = 0.805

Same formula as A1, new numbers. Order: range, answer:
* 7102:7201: 1.28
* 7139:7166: 1.28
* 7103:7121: 1.42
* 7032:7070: 1.14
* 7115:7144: 1.3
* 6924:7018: 0.814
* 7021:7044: 0.932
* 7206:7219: 1.18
